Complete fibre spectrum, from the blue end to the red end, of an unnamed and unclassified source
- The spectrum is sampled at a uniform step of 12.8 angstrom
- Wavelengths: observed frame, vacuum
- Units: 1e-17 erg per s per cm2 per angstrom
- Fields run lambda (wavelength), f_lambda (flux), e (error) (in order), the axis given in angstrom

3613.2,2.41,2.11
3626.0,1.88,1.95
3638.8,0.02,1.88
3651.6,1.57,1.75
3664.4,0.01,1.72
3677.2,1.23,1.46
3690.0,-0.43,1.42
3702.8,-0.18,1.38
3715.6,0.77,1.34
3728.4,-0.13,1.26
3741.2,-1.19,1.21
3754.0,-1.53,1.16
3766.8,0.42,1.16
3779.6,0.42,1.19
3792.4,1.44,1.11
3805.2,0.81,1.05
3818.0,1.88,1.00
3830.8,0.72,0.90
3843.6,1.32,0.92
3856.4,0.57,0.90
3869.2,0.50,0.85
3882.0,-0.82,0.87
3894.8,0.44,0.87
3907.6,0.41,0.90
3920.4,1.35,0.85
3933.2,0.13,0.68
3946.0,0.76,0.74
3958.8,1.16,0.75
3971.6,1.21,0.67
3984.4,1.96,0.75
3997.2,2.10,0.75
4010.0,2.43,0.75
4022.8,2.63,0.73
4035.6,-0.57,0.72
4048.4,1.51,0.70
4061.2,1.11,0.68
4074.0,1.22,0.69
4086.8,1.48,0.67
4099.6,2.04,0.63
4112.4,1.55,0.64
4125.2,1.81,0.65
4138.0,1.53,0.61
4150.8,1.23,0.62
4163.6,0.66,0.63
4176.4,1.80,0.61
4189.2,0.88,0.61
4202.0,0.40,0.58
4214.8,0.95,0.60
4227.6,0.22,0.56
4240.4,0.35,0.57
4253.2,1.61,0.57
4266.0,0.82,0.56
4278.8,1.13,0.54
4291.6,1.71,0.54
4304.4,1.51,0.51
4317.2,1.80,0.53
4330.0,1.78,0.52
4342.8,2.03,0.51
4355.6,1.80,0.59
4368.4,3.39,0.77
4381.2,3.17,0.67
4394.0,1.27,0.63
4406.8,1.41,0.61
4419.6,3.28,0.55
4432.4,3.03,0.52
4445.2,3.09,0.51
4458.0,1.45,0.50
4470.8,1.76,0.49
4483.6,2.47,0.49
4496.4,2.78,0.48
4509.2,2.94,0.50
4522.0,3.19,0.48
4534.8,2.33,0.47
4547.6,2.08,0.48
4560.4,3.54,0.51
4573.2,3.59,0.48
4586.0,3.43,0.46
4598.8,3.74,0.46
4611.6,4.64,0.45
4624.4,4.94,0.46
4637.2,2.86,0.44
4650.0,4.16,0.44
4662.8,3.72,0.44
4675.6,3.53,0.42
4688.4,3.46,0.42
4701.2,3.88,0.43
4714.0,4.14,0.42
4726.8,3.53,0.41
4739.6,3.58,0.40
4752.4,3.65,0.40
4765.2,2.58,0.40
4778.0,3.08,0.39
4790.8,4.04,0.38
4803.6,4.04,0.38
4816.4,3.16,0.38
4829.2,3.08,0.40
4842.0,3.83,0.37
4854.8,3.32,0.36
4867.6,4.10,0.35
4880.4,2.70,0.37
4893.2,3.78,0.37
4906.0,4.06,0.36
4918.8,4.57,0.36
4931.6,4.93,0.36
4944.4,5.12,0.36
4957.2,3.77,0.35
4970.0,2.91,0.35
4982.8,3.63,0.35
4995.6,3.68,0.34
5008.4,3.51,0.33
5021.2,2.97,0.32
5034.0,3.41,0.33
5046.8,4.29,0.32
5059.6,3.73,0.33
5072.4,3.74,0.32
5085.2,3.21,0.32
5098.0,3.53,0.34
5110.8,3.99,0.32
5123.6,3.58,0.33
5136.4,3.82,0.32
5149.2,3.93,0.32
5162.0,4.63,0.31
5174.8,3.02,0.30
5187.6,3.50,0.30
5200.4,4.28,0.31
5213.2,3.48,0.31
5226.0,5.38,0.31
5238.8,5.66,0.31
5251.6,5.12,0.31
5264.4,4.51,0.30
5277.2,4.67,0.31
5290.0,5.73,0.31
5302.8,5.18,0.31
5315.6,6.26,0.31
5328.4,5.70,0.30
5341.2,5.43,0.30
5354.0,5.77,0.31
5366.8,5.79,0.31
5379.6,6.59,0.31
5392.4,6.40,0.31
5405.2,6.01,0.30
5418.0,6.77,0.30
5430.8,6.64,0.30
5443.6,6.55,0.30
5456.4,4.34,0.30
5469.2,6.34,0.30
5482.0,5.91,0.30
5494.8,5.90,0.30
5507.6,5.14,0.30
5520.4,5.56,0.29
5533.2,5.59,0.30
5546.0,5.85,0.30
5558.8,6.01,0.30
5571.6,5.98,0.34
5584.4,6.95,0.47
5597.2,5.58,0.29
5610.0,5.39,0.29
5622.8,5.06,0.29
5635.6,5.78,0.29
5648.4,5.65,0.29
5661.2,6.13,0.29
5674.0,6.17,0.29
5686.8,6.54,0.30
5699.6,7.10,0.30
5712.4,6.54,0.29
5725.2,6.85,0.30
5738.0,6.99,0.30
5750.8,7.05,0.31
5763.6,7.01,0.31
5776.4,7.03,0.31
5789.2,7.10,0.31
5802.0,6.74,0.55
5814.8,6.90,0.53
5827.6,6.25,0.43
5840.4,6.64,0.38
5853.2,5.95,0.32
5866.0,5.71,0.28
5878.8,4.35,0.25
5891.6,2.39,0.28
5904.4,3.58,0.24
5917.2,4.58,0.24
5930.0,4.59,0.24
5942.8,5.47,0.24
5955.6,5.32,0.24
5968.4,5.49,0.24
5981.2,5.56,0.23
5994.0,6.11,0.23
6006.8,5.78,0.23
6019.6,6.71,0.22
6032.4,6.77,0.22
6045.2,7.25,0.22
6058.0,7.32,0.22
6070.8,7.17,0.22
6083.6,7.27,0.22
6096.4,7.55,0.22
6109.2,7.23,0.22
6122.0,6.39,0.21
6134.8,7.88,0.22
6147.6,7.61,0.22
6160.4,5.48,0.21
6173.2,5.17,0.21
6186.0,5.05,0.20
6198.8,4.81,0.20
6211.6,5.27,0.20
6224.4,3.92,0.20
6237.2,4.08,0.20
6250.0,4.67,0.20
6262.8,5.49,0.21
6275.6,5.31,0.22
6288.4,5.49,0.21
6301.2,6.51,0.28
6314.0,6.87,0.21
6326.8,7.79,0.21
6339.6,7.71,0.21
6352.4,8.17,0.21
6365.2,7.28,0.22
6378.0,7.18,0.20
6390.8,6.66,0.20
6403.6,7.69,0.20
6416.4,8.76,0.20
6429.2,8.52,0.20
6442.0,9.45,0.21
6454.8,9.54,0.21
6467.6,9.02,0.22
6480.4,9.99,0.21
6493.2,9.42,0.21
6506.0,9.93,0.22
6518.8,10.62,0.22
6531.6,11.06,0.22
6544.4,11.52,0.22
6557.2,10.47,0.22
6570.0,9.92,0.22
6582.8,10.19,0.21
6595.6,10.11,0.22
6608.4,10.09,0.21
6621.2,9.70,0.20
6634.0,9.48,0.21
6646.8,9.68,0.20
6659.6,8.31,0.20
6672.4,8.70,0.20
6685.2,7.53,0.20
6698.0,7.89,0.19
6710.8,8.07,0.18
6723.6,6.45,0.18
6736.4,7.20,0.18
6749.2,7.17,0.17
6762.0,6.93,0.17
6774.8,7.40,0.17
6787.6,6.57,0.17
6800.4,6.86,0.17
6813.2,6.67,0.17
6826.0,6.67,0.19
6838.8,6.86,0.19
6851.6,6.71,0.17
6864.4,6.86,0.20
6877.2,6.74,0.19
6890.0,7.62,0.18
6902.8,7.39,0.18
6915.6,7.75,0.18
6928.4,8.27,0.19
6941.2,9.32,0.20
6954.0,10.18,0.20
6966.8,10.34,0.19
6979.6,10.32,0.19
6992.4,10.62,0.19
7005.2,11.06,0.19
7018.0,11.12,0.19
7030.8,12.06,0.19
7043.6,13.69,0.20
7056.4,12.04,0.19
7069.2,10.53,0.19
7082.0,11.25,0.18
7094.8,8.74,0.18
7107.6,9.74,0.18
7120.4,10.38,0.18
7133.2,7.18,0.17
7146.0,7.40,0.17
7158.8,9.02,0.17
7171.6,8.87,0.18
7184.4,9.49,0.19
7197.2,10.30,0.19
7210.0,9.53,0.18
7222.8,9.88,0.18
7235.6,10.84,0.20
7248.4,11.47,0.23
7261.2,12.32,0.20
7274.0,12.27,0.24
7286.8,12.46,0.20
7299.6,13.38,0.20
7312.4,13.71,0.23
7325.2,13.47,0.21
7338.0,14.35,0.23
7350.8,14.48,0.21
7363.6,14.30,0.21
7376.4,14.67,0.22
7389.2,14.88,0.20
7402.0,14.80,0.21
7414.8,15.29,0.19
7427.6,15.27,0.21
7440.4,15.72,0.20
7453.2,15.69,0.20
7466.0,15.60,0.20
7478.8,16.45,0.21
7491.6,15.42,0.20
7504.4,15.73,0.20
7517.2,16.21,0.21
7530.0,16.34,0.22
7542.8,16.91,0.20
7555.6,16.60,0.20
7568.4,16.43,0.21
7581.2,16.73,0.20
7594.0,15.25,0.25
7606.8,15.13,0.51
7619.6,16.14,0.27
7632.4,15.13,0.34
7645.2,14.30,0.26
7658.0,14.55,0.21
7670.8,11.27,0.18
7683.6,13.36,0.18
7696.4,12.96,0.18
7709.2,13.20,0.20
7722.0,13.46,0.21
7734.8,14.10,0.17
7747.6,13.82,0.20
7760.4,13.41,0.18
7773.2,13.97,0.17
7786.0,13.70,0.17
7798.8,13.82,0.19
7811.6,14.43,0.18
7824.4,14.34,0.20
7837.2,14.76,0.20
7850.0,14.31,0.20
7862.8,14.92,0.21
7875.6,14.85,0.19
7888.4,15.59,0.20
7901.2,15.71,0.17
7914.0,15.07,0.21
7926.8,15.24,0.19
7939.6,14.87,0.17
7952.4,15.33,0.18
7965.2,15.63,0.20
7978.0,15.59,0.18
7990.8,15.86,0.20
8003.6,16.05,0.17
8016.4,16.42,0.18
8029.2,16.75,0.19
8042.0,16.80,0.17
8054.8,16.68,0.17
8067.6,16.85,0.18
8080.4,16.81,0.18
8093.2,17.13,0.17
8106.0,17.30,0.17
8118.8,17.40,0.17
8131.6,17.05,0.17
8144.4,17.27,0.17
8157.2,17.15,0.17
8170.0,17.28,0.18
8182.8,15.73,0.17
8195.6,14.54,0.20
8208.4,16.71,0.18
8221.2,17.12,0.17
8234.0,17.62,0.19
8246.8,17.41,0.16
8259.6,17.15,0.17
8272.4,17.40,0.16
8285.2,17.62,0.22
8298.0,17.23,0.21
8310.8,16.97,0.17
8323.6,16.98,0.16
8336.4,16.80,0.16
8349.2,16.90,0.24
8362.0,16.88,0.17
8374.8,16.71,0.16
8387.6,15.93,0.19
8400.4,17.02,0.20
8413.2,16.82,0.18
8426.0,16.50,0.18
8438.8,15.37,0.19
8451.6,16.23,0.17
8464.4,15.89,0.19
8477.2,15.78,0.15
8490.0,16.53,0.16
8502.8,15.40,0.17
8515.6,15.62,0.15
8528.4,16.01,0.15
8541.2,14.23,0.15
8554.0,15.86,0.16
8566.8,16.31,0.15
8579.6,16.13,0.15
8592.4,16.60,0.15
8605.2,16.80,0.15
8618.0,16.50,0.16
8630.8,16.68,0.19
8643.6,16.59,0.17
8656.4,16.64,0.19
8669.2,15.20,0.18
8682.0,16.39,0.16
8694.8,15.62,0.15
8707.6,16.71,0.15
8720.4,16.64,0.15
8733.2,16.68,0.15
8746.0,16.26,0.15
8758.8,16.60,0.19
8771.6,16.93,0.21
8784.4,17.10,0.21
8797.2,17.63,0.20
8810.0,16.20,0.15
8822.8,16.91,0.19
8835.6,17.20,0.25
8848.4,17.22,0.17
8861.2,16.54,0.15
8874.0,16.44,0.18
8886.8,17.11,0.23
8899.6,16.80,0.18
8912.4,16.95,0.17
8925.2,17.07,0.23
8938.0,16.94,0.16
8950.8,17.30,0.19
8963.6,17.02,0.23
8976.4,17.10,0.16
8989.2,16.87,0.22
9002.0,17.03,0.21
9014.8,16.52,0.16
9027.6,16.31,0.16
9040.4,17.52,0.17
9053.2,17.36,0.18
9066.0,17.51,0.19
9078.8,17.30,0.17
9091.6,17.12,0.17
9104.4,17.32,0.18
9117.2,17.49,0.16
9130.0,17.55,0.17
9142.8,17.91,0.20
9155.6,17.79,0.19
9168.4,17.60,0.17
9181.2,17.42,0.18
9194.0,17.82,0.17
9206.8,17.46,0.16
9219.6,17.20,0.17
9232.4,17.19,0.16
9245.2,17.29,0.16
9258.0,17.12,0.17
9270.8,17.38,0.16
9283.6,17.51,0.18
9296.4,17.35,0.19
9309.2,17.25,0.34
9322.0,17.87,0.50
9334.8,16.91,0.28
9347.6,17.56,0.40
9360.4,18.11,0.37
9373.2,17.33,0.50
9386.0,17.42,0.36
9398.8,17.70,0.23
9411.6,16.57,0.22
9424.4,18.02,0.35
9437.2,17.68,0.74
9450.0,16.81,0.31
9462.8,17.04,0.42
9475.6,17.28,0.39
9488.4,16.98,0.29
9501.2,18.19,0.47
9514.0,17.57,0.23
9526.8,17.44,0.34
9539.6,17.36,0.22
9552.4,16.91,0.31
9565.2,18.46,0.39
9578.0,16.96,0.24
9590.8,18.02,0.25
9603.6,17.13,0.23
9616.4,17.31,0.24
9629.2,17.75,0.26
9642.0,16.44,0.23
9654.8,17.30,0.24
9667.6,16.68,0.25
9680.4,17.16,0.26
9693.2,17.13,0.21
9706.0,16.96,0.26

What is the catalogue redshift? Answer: 0.000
